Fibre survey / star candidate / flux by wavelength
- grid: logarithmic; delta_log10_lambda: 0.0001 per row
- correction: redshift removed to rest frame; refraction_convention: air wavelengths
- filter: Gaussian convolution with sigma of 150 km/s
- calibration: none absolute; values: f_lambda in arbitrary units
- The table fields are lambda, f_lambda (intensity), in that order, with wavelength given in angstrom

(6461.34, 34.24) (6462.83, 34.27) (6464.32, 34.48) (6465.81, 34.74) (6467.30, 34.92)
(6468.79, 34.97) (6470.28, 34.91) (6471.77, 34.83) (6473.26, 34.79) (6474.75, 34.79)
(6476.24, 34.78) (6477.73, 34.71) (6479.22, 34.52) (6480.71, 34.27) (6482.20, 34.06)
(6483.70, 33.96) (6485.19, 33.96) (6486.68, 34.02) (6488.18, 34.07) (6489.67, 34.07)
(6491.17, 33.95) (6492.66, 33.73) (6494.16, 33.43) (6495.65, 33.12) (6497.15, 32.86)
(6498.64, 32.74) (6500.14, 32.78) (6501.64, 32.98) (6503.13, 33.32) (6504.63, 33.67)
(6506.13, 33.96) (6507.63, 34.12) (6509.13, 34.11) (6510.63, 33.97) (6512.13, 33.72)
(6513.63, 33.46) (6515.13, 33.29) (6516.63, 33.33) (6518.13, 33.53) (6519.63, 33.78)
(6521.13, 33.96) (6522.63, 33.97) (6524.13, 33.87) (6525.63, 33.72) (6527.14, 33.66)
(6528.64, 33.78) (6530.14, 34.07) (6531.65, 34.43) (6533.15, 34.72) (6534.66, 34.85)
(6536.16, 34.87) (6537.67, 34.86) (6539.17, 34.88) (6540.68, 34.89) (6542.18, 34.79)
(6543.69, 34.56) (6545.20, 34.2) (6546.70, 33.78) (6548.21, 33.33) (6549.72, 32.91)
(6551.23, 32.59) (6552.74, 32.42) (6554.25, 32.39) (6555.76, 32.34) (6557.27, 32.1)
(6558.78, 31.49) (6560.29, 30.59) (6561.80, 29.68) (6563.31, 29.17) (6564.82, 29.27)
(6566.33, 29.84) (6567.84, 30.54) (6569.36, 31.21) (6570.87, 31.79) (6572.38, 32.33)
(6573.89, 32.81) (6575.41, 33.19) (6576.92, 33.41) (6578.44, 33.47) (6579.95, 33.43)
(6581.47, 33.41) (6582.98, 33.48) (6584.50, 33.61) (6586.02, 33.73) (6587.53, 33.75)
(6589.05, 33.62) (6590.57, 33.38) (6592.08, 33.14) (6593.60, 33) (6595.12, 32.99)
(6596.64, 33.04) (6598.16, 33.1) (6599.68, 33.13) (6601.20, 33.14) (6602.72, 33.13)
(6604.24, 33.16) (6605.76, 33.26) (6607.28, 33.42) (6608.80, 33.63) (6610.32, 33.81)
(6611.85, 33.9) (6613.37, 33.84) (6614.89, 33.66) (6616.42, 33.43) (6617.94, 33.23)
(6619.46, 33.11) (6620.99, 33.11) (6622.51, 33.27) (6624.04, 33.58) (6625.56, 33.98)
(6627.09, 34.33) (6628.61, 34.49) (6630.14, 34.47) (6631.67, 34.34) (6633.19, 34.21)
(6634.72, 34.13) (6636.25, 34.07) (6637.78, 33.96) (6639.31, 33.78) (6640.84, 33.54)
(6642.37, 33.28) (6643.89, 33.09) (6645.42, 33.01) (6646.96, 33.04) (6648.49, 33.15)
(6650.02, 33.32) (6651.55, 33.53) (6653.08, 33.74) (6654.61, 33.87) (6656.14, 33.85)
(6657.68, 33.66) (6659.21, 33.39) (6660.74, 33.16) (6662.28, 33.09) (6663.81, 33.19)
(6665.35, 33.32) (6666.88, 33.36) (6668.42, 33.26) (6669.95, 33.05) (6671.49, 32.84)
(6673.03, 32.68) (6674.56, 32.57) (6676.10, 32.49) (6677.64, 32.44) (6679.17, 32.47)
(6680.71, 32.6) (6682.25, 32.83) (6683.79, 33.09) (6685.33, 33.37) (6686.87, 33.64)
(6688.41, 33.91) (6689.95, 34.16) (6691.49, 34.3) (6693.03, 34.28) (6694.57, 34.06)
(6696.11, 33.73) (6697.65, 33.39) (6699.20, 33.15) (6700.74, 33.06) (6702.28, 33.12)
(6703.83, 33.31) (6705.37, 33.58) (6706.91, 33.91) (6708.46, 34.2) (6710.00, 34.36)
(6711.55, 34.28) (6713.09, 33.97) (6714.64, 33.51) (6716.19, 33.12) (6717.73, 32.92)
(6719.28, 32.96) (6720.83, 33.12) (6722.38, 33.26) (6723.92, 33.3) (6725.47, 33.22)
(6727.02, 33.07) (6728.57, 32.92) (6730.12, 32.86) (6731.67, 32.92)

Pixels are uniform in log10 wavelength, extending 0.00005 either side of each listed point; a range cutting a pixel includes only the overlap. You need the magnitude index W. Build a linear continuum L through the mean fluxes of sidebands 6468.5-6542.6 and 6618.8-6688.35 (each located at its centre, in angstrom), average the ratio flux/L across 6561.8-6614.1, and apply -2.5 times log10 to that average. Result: 0.03 mag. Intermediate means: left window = 34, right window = 33.4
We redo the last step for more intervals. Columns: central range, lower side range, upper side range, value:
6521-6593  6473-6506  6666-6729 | 0.02 mag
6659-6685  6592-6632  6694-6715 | 0.02 mag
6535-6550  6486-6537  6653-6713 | -0.02 mag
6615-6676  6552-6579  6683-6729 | -0.03 mag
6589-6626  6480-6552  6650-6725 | 0.01 mag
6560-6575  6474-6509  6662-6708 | 0.10 mag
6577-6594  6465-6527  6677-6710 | 0.01 mag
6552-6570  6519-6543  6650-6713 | 0.11 mag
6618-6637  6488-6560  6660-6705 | -0.02 mag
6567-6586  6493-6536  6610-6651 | 0.03 mag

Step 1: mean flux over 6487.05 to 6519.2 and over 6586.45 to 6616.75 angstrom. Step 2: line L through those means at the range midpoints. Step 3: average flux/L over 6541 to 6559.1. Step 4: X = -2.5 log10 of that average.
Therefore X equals 0.01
